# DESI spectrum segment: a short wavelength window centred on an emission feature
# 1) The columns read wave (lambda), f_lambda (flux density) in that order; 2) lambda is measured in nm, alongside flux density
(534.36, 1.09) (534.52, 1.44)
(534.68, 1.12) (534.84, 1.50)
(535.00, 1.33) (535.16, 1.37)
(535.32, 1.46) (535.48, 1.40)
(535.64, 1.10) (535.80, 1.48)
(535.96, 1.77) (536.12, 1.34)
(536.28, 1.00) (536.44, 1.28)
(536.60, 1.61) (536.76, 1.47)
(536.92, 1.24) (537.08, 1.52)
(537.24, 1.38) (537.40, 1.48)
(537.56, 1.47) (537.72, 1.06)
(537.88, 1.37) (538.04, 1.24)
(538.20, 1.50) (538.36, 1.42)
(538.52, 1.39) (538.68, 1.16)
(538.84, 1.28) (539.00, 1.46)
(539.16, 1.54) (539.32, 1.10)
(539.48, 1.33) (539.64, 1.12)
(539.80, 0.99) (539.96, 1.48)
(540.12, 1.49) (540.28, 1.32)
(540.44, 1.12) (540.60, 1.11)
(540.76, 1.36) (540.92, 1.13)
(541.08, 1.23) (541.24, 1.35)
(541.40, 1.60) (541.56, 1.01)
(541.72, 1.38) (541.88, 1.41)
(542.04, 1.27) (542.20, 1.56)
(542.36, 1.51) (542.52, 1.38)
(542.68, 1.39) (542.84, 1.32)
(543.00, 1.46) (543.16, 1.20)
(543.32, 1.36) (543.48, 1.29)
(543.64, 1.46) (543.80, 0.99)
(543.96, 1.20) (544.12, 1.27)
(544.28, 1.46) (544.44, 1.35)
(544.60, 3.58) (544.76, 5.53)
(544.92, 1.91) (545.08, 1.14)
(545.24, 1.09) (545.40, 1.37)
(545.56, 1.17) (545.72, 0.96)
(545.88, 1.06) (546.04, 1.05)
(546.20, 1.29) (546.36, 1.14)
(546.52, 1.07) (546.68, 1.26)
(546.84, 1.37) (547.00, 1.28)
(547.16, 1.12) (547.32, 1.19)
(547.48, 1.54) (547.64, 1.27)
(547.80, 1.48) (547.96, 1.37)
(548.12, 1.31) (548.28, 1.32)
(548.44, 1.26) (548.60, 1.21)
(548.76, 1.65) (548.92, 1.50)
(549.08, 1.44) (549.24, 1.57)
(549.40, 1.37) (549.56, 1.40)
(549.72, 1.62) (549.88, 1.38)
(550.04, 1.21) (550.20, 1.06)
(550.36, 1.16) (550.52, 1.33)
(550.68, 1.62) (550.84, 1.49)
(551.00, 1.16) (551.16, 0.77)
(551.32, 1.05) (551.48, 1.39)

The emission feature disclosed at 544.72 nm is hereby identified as Hbeta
